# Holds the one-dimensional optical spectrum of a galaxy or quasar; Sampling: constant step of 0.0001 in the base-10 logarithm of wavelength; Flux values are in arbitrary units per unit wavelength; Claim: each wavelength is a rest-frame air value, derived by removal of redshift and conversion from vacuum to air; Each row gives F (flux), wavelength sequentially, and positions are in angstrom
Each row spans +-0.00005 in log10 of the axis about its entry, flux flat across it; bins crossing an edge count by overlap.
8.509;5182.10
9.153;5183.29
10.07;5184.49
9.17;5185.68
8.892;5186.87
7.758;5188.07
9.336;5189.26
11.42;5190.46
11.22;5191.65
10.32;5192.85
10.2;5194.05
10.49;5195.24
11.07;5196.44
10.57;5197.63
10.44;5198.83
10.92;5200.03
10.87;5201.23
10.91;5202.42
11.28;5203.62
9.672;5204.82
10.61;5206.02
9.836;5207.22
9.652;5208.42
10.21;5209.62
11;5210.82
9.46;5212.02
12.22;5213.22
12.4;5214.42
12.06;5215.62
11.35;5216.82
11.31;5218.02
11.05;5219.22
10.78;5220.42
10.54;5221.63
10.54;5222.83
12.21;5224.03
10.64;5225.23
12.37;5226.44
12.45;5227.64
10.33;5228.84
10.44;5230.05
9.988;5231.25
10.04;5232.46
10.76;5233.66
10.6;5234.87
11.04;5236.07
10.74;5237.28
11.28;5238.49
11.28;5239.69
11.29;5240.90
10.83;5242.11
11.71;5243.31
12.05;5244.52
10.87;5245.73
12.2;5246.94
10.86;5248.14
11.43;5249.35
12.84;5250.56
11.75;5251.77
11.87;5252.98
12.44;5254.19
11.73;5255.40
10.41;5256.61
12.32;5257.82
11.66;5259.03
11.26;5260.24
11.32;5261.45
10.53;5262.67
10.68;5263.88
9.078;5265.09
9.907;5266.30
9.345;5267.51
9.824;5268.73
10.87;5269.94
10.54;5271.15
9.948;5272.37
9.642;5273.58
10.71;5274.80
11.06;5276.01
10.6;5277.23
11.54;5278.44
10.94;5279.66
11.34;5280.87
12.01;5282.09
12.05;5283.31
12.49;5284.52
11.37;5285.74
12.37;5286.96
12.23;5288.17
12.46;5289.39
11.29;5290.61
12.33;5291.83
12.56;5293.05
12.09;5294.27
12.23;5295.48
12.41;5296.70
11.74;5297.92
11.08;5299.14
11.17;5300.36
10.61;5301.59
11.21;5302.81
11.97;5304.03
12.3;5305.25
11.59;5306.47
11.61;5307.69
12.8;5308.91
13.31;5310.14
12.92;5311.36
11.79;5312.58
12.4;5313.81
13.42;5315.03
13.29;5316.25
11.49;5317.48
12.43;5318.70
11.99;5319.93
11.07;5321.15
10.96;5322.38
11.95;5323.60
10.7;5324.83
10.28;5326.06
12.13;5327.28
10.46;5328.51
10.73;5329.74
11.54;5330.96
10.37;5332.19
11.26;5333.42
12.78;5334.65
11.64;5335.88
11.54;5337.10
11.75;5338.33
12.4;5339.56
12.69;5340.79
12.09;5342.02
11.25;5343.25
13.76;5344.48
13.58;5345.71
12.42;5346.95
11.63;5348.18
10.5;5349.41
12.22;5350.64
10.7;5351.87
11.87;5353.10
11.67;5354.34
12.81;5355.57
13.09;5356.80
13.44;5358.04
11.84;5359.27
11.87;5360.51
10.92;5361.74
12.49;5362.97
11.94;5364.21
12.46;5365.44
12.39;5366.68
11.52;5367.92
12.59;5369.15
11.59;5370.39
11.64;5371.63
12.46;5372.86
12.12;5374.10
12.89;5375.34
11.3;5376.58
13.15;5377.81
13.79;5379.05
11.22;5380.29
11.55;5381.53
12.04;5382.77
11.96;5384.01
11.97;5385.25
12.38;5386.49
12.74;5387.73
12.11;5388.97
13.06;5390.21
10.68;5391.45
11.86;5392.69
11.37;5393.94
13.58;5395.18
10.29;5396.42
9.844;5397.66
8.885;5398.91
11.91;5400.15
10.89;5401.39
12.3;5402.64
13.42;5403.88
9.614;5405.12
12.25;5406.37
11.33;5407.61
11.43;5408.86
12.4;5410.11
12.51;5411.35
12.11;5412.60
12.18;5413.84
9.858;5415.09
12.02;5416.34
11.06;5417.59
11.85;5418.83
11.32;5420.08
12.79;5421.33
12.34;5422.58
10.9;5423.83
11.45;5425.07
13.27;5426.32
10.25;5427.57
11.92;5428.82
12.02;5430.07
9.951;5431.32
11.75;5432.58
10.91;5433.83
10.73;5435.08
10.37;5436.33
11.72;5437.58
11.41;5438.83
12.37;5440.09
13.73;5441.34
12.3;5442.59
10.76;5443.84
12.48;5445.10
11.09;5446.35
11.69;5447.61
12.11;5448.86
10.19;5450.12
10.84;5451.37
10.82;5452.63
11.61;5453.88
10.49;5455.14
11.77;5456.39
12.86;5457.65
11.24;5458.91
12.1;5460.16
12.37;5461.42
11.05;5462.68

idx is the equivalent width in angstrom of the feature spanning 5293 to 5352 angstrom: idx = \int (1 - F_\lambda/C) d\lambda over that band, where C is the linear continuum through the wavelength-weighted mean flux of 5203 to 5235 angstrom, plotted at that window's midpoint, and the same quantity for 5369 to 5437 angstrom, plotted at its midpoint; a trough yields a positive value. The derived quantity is -2.66 angstrom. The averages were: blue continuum 10.9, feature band 11.9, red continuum 11.7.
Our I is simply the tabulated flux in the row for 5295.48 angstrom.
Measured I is 12.23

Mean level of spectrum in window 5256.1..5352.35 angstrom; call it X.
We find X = 11.6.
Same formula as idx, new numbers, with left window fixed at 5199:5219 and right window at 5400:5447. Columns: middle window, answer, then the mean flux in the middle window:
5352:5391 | -2.50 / 12.2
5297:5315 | -1.18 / 11.9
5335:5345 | -0.70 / 12.1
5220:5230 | -0.26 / 11.2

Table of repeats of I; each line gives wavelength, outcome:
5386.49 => 12.38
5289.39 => 12.46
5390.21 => 13.06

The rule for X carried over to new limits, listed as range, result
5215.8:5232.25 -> 11.1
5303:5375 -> 12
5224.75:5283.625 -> 11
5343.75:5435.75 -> 11.8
